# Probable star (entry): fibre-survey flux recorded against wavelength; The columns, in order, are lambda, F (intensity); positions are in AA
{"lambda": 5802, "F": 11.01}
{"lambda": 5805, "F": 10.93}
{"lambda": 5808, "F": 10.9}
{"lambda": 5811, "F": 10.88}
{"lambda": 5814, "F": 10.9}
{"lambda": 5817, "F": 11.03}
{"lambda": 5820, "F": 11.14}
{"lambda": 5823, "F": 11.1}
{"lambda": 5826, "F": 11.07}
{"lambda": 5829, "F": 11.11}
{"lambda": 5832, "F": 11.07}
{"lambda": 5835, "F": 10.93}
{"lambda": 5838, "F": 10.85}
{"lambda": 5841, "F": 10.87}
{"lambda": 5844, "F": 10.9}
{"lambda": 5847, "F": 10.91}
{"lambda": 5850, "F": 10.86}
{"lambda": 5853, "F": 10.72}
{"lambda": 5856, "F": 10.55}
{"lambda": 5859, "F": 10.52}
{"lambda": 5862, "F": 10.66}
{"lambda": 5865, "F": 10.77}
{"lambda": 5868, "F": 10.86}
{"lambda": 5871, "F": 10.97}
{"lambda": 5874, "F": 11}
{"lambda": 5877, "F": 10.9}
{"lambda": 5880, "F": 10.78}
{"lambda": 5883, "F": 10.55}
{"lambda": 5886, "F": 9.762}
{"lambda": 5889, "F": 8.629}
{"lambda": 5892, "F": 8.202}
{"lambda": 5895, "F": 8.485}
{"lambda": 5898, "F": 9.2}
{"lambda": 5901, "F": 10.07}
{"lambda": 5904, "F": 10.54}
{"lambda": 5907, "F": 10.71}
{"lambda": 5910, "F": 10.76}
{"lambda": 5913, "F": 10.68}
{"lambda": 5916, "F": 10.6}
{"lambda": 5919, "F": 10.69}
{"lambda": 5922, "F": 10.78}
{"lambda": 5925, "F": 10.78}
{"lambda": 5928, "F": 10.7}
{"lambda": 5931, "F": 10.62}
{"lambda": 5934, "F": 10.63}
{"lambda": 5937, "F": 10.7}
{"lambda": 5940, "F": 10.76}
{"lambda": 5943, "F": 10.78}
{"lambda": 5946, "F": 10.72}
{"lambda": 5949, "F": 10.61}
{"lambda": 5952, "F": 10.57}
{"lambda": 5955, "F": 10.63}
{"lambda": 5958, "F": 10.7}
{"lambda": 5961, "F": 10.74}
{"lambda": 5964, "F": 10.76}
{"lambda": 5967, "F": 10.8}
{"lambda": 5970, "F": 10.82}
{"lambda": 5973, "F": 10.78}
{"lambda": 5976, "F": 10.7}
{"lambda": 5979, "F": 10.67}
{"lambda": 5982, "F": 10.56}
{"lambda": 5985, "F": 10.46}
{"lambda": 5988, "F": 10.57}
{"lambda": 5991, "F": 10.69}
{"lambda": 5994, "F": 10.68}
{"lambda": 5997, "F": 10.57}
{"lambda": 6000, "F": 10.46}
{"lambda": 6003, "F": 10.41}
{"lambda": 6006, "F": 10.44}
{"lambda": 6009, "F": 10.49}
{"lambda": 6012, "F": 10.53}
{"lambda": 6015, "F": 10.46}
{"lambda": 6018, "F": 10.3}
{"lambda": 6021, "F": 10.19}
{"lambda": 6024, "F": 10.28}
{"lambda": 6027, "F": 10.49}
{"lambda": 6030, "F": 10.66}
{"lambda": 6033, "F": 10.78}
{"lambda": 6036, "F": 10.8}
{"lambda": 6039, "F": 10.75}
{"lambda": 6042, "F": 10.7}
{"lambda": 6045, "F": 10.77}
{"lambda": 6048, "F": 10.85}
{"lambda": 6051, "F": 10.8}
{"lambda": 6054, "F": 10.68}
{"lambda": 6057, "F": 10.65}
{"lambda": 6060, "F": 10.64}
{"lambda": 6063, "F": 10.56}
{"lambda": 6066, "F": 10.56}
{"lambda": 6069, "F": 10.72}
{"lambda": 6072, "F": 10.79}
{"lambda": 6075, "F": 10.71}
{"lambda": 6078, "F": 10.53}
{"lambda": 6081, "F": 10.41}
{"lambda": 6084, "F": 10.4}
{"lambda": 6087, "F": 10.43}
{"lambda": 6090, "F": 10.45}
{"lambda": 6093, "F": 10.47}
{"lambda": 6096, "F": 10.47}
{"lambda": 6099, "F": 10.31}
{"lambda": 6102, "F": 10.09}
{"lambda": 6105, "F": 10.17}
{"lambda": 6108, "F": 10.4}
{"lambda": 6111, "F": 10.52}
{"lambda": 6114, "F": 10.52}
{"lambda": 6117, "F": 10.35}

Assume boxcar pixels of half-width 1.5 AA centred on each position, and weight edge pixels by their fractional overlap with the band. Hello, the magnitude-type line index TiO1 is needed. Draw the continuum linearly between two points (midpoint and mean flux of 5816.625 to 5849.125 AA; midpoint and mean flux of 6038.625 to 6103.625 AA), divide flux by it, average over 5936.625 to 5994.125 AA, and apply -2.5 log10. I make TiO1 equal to 0.01 mag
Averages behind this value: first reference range 11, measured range 10.7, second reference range 10.6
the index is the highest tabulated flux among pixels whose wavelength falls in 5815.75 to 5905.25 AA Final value 11.14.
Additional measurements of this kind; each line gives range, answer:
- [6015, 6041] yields 10.8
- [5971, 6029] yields 10.78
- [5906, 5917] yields 10.76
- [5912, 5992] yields 10.82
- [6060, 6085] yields 10.79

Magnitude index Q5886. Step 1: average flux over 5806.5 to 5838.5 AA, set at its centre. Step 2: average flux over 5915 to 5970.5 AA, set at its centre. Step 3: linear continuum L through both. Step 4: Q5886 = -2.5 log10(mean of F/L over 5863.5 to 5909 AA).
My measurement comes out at 0.08 mag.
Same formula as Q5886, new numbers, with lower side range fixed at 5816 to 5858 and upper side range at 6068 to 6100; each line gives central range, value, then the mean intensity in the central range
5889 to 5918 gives 0.10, 9.86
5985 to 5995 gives 0.01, 10.6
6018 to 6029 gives 0.03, 10.3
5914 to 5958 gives 0.01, 10.7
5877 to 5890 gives 0.08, 10.1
